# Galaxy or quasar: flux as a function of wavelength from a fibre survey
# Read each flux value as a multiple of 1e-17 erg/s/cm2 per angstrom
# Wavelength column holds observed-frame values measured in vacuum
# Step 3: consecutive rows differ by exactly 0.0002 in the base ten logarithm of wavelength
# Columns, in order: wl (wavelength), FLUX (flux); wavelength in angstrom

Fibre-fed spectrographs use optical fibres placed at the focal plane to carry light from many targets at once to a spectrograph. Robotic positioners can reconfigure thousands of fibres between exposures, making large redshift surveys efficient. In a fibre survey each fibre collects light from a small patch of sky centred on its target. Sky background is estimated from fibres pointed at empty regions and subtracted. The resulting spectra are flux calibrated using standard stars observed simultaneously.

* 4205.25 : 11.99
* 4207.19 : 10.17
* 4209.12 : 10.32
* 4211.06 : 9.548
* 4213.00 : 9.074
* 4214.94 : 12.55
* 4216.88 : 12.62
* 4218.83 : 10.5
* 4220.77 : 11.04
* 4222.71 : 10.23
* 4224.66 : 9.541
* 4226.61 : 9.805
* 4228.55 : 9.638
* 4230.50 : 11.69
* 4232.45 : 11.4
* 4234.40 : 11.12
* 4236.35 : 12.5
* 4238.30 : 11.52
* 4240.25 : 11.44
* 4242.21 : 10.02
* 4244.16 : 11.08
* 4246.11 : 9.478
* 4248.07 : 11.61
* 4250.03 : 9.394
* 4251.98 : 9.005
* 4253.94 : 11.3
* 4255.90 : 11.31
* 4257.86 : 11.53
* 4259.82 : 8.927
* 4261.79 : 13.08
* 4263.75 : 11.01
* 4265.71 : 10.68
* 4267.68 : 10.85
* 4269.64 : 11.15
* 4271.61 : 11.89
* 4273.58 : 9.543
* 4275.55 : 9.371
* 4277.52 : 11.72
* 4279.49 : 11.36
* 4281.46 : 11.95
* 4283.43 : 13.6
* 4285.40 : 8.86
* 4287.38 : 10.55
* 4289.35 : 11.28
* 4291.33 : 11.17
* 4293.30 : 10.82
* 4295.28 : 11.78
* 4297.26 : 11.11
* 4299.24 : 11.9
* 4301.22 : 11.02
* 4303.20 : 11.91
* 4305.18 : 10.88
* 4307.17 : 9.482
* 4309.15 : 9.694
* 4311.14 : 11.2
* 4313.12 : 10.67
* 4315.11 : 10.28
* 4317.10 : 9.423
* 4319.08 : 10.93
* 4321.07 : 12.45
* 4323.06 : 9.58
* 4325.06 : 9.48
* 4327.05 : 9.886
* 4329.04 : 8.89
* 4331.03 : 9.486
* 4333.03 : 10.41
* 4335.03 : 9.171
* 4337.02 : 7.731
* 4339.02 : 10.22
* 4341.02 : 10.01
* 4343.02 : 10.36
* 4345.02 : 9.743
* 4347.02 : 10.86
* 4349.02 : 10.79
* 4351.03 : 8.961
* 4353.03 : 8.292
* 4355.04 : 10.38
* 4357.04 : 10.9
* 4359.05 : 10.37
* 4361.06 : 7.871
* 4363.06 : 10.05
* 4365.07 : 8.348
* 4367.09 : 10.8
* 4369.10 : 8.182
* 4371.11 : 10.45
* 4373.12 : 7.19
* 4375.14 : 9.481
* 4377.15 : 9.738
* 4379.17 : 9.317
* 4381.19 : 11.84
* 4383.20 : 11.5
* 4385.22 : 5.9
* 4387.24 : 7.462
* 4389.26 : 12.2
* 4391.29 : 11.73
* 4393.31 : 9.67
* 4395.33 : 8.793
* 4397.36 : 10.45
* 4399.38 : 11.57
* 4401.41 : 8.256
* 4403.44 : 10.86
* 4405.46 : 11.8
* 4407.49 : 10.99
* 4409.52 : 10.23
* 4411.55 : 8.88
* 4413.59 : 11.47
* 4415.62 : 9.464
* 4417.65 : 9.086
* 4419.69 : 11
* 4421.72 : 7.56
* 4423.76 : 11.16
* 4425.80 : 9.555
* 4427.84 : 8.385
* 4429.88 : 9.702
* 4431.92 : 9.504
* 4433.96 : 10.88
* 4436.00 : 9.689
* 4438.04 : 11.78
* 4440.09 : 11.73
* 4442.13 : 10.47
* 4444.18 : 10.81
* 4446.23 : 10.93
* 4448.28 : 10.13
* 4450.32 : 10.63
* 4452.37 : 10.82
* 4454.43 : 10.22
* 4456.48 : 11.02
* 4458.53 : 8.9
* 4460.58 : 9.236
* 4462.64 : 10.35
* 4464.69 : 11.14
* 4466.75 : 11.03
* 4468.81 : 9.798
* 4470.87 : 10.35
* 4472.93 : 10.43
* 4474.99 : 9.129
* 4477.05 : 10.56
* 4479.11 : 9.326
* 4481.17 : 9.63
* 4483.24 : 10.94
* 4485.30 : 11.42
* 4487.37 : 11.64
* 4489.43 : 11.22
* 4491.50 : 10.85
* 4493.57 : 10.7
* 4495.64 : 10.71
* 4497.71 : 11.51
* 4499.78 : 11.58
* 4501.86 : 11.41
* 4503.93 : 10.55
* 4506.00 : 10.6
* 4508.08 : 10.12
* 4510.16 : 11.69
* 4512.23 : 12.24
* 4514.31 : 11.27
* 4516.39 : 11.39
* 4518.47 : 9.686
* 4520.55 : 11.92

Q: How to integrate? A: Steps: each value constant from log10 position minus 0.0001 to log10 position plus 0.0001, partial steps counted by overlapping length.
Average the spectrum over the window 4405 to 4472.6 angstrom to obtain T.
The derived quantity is 10.3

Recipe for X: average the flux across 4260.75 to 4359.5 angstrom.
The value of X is 10.5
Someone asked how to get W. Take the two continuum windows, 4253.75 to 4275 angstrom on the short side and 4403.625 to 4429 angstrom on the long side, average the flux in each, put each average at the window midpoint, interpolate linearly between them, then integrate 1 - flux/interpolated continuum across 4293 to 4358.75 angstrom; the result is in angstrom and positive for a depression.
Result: 2.0 angstrom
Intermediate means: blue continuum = 11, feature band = 10.3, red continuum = 9.99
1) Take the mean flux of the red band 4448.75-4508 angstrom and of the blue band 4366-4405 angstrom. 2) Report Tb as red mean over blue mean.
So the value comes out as 1.08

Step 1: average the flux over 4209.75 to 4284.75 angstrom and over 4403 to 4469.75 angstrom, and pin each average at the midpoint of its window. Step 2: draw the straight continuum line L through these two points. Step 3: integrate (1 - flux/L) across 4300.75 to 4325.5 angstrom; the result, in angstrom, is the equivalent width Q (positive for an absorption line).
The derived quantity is 0.3 angstrom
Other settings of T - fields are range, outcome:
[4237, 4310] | 10.9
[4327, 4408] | 9.77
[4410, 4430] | 9.64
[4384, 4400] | 9.7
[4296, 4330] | 10.5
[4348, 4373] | 9.53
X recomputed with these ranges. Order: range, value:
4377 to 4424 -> 10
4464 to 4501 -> 10.7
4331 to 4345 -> 9.64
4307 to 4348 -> 10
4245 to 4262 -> 10.5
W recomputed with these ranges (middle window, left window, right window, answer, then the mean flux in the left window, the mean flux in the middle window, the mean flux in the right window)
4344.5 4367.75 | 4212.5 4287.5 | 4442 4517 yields 2.2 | 10.9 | 9.76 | 10.7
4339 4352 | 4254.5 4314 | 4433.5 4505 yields 0.9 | 11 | 10.1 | 10.6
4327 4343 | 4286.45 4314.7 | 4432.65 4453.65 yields 2.1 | 10.9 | 9.51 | 10.8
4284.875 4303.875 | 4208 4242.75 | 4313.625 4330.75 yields -1.4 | 10.8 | 11.1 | 10.1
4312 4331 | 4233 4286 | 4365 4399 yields 0.3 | 11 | 10.2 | 9.66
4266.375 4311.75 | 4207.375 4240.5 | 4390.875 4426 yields -1.8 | 10.8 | 11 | 10.1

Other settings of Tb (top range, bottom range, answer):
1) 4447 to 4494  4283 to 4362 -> 1.01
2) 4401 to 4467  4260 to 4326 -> 0.94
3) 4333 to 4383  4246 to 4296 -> 0.89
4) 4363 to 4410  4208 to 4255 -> 0.92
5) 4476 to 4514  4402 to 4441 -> 1.08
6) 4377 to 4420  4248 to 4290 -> 0.93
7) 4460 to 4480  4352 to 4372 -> 1.06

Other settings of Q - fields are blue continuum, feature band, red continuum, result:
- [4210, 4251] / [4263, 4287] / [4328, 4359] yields -1.4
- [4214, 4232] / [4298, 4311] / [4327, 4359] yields -0.9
